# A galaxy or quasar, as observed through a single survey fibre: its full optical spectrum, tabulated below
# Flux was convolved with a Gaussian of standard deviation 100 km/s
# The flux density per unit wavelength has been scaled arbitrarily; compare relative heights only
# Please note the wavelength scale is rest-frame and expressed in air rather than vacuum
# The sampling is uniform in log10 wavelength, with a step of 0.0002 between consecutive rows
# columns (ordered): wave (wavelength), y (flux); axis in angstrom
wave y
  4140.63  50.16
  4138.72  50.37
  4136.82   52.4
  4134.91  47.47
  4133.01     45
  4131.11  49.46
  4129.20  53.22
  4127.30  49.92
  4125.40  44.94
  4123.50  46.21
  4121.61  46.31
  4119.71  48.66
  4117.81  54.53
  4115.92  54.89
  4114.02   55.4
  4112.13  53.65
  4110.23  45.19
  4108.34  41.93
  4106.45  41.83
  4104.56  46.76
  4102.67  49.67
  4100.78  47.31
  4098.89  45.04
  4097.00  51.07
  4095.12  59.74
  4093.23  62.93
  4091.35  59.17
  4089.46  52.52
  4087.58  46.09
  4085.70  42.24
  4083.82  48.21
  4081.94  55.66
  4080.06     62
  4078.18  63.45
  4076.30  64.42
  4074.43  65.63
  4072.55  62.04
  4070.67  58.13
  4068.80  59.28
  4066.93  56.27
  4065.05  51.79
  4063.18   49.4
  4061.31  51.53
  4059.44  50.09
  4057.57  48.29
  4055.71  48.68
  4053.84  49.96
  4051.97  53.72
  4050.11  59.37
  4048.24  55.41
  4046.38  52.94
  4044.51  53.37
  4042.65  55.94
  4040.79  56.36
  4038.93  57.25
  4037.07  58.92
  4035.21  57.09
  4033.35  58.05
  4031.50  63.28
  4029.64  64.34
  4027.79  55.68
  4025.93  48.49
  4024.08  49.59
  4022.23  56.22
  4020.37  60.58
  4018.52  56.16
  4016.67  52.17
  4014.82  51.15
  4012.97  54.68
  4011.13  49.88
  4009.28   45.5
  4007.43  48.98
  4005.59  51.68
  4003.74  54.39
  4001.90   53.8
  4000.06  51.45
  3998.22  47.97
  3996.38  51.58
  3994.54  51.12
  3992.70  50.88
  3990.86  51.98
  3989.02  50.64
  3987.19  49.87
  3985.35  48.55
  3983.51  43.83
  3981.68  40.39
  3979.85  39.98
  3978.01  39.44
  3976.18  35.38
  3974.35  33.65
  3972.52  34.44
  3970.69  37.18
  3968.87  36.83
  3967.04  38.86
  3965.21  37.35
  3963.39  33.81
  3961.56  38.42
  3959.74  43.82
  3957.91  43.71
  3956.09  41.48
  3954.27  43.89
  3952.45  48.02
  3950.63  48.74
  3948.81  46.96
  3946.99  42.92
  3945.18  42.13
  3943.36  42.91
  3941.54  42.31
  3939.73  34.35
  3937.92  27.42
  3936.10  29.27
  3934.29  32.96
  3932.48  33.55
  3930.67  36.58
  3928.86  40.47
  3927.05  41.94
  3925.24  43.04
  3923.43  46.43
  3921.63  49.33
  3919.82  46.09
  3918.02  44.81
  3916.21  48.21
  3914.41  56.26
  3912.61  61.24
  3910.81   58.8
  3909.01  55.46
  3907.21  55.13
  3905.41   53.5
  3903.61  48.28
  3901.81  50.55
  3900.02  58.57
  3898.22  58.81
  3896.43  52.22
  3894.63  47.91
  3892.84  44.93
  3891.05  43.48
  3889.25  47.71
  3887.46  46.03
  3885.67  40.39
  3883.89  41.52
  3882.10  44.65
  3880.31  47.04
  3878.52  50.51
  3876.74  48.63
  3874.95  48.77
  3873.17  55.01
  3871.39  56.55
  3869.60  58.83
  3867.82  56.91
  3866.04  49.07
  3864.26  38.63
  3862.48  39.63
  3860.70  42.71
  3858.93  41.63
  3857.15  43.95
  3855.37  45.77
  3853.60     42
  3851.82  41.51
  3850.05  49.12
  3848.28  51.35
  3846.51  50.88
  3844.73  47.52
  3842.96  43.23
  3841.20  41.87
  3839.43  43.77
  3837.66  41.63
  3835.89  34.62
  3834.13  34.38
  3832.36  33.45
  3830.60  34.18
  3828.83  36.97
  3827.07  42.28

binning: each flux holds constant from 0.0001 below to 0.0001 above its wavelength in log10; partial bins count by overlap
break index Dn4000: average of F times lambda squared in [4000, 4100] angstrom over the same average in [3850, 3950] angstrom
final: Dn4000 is 1.27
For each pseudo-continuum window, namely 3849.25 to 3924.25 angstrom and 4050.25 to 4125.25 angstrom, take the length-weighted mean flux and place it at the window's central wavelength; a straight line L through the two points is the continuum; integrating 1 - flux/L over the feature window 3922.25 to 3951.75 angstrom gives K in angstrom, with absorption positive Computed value 6.0 angstrom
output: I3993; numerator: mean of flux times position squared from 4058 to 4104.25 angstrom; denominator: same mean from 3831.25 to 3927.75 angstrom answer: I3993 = 1.27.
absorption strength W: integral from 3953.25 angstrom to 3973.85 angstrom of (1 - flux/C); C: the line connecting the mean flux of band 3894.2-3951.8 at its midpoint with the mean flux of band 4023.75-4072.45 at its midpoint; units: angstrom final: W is 4.2 angstrom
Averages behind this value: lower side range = 46.1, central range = 39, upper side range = 54.9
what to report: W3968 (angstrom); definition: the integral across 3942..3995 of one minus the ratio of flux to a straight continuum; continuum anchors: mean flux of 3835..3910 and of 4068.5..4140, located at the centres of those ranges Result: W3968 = 7.39 angstrom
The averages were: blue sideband 47.7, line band 42.6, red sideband 52.1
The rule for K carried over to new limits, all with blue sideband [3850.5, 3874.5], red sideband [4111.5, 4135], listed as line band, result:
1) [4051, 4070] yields -1.0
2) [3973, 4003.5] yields 1.4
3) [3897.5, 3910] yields -1.8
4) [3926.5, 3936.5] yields 2.5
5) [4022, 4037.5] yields -2.5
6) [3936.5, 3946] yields 2.1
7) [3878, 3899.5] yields 0.1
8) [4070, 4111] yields -2.9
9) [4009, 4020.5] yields -0.9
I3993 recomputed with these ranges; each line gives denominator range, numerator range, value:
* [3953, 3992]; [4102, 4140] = 1.28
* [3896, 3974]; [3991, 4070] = 1.28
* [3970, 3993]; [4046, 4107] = 1.32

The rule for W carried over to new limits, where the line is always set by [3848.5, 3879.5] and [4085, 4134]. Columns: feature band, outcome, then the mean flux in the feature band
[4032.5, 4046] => -2.02 angstrom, 56.5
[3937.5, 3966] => 4.15 angstrom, 41.4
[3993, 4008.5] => -0.77 angstrom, 51.3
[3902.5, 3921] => -1.77 angstrom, 52.7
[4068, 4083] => -3.56 angstrom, 61.2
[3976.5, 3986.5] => 1.34 angstrom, 42.2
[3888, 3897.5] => 0.10 angstrom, 47.4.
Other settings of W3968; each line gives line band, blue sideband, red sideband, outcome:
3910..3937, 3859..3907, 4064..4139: 2.7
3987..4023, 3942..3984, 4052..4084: -4.2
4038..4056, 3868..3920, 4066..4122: -0.6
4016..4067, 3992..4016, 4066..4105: -1.7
